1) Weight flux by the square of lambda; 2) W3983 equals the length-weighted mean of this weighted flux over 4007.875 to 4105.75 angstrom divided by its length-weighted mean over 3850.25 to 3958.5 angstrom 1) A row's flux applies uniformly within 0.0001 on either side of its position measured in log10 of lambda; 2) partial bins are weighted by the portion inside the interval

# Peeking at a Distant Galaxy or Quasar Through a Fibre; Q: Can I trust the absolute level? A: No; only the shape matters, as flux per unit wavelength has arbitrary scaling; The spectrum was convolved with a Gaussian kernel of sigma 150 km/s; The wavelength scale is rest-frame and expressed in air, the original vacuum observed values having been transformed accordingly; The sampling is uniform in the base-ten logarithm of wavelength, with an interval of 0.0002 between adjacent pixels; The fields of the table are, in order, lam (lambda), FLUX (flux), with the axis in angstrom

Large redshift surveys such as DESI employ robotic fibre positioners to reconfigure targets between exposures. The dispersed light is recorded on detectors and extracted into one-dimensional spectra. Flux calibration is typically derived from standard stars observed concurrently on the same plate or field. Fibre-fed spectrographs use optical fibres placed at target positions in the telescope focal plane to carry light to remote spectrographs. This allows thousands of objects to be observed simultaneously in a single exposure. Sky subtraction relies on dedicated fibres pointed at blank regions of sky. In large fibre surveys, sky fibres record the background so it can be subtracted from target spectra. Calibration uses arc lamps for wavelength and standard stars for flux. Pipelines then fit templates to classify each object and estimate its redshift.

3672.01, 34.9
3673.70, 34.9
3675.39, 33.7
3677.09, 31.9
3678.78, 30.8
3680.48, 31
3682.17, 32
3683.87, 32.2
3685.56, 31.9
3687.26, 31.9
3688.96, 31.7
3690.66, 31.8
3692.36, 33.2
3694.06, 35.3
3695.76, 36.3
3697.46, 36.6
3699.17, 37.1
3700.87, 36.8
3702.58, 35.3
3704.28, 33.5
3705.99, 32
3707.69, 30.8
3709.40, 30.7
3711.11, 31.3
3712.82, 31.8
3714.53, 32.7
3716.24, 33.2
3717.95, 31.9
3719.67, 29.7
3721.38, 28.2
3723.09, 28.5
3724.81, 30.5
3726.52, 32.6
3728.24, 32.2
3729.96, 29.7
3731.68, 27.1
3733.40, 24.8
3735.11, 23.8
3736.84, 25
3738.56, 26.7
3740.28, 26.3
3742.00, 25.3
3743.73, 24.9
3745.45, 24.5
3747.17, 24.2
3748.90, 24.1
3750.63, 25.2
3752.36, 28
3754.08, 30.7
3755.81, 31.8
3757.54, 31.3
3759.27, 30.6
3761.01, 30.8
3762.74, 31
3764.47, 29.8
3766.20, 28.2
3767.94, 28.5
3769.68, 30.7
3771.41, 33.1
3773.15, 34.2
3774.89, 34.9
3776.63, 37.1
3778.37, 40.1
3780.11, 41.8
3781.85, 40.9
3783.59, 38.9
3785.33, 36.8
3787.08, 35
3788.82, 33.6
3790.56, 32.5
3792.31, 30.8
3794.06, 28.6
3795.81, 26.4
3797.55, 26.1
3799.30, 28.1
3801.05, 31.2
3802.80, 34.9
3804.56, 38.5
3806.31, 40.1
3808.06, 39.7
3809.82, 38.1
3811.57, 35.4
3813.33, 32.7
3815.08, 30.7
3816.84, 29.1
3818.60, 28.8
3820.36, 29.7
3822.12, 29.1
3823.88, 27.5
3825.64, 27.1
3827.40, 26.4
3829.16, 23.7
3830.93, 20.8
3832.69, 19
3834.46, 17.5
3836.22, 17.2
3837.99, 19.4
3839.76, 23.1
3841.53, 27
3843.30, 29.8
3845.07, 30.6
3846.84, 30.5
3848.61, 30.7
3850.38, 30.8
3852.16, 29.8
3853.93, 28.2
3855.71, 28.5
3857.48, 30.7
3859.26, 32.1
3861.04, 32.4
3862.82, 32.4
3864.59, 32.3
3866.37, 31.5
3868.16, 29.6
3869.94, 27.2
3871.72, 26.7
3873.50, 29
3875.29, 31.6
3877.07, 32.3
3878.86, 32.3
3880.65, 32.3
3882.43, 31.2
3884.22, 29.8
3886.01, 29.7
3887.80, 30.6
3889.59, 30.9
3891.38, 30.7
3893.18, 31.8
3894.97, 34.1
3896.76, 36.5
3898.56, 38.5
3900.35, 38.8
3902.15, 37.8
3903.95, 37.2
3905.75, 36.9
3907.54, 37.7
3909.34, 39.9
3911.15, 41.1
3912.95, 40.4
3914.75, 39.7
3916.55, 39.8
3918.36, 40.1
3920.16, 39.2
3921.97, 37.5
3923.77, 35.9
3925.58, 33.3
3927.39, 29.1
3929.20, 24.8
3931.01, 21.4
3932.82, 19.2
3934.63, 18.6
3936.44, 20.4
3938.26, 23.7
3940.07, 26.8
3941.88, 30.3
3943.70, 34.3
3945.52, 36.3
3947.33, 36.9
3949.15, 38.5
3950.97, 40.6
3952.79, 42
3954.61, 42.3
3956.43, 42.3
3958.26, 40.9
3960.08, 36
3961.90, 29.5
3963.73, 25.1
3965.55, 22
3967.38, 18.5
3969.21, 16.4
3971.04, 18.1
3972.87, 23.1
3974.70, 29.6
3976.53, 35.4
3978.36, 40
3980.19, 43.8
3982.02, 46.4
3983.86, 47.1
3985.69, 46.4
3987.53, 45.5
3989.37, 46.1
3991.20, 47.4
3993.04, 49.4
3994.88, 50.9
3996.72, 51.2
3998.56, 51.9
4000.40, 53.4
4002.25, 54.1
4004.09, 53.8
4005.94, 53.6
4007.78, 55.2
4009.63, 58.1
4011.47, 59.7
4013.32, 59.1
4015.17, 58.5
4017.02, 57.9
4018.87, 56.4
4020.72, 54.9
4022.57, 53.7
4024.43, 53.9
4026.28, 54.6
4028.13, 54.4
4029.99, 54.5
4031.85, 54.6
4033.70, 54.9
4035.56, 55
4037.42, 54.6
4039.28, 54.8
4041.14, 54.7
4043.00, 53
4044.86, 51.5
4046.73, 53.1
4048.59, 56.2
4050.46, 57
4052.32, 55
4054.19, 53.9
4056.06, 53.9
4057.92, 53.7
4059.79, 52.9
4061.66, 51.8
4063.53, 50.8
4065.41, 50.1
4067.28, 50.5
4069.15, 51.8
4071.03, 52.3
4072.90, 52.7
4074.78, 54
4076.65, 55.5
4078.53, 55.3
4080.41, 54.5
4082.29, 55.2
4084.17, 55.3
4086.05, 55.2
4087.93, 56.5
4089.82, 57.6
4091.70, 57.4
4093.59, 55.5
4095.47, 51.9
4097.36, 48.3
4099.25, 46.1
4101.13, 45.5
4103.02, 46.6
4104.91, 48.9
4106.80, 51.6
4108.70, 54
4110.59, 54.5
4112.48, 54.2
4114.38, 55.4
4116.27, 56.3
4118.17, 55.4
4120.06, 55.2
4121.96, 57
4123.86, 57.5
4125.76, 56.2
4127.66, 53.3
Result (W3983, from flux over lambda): 1.8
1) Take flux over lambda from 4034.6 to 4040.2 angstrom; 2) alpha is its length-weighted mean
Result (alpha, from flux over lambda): 54.8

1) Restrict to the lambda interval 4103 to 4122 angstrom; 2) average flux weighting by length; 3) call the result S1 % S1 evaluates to 53.7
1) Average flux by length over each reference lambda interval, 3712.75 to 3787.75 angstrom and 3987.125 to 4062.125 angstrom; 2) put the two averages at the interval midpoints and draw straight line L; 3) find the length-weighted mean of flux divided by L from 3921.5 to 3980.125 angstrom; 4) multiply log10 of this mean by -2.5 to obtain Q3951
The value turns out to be 0.49 mag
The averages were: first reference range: 30.6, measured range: 30.4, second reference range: 54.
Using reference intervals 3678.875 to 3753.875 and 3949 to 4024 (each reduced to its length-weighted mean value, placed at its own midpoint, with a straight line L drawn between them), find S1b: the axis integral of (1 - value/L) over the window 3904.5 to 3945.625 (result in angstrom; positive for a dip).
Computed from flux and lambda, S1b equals 8.4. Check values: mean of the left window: 30.3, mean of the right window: 43.9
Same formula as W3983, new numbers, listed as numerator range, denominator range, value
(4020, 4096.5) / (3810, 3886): 2.10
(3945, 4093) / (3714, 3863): 1.83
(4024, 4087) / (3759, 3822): 1.86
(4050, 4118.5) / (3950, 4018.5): 1.29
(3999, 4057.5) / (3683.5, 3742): 2.08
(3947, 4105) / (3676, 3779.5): 1.85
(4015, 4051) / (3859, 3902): 1.85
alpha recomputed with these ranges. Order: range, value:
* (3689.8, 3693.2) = 32.5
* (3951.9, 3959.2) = 41.8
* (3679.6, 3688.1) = 31.8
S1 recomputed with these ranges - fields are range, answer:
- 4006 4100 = 54.4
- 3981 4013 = 51.3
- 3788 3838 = 29.2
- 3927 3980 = 29.9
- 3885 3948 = 33.1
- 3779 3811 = 34.6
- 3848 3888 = 30.5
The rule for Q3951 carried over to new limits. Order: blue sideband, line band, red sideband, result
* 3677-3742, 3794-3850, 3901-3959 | 0.148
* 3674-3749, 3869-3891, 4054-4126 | 0.321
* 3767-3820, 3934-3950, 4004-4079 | 0.481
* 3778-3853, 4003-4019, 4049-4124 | -0.208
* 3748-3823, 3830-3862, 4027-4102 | 0.364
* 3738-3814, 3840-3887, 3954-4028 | 0.222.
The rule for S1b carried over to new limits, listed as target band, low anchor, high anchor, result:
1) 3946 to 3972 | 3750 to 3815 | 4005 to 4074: 8.45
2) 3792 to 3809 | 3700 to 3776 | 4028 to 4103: 0.88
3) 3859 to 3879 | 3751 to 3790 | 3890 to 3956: 1.93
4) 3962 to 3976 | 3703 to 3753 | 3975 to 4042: 7.48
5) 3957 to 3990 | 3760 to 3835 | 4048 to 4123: 8.18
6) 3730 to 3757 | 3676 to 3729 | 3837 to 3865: 4.45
